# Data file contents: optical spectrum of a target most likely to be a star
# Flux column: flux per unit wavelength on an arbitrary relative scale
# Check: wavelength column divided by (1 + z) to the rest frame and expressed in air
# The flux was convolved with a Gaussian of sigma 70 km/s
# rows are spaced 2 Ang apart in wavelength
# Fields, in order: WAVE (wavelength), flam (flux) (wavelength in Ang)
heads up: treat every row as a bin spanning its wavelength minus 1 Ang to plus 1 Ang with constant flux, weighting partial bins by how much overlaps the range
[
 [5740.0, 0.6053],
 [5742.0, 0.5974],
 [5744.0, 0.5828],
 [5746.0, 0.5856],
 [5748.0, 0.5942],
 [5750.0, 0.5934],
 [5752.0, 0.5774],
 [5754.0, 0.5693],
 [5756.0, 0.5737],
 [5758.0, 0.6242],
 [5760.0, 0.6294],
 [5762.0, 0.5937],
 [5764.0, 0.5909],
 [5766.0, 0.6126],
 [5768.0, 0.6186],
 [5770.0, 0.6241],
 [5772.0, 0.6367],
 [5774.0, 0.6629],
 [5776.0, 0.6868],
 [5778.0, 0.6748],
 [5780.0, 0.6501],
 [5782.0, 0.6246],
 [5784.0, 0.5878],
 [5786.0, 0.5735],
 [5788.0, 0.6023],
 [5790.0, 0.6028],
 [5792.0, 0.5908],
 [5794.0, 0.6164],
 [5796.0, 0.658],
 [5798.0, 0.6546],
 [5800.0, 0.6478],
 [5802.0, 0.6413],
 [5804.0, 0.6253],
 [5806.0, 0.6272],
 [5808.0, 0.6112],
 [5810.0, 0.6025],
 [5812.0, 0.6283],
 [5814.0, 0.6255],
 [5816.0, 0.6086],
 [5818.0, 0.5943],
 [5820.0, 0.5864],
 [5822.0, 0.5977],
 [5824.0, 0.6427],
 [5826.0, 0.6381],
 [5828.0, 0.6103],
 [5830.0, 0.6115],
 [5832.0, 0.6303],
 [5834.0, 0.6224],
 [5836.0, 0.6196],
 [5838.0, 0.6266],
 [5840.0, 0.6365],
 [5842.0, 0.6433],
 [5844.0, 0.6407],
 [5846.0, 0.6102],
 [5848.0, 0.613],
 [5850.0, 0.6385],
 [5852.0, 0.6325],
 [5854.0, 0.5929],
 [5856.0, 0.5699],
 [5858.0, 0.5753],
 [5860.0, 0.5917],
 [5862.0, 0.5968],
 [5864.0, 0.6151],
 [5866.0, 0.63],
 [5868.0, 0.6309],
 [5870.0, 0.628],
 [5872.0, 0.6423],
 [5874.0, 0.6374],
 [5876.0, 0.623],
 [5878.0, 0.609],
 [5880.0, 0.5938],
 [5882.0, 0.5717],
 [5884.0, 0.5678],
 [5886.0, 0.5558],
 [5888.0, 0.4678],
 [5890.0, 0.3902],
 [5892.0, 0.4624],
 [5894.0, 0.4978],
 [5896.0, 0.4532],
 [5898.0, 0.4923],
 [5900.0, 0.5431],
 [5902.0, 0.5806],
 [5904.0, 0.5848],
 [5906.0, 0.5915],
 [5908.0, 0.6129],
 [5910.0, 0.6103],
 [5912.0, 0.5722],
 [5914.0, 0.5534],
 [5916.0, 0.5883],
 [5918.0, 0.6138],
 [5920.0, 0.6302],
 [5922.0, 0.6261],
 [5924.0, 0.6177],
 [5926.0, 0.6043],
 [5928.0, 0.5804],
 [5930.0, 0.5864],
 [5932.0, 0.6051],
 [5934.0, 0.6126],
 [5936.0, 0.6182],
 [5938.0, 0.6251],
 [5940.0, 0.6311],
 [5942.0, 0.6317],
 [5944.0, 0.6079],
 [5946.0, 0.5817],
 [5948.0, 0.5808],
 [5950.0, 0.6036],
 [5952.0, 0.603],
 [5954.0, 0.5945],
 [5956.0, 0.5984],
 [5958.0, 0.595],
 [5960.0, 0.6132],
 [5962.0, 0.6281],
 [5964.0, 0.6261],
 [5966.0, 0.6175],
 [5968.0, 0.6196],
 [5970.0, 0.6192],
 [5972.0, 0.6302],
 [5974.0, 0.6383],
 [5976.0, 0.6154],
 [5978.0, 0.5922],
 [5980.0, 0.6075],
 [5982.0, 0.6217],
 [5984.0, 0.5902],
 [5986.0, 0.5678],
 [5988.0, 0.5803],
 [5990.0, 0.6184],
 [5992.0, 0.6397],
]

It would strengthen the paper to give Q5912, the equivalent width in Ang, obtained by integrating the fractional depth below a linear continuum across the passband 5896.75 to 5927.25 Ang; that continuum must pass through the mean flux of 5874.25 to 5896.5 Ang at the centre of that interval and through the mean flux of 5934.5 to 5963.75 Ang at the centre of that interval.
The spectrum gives -1.2 Ang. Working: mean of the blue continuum 0.532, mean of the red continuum 0.609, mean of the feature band 0.587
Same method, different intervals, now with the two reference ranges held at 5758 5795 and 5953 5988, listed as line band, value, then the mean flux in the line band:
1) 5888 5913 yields 3.4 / 0.53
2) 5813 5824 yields 0.2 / 0.606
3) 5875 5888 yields 0.8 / 0.578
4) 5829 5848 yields -0.3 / 0.626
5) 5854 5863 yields 0.5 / 0.584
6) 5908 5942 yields 0.4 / 0.606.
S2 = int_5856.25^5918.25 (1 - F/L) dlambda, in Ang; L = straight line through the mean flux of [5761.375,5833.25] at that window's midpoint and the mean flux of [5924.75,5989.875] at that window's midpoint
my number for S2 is 4.44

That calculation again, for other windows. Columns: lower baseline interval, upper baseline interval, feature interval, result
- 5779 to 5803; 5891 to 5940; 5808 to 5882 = -1.64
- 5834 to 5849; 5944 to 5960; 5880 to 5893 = 2.22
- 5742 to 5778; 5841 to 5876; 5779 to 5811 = -0.35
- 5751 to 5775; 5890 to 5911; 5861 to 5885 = -2.69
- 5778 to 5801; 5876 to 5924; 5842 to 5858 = -0.73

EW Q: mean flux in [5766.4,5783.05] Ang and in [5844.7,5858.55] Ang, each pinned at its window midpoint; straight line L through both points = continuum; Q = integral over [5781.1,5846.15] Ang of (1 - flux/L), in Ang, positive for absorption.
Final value 0.6 Ang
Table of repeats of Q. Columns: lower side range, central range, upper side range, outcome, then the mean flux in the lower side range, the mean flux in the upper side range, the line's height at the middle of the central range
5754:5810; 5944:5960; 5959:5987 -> 0.5 Ang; 0.622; 0.613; 0.614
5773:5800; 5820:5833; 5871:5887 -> 0.0 Ang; 0.63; 0.6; 0.617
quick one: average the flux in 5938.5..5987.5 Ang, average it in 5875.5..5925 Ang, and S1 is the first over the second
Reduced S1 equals 1.1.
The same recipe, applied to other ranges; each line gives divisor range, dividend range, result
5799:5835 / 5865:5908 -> 0.91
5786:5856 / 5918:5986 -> 0.98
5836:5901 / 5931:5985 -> 1.05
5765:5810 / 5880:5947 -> 0.91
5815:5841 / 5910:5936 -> 0.97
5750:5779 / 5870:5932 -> 0.92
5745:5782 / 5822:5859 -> 1.00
